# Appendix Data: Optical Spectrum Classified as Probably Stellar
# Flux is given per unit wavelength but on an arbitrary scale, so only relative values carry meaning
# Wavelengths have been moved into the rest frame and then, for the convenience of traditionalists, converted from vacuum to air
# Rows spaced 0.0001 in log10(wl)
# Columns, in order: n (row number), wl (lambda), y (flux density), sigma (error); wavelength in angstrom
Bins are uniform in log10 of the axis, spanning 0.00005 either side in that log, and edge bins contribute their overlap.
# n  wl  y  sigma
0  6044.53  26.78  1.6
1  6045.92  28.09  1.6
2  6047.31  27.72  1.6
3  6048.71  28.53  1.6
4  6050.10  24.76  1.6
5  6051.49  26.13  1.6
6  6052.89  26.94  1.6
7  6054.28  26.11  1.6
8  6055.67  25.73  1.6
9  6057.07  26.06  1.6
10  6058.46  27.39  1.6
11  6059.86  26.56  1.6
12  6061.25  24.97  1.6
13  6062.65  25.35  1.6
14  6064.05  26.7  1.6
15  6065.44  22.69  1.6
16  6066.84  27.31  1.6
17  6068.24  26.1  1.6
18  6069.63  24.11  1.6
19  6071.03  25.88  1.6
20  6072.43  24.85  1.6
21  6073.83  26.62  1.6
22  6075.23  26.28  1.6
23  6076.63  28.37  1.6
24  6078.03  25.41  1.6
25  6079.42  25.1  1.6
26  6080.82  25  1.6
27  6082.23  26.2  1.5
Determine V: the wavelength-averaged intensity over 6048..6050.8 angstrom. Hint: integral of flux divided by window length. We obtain 26.6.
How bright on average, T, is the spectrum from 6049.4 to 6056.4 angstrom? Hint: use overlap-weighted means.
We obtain 25.9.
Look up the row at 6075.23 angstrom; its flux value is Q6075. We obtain 26.28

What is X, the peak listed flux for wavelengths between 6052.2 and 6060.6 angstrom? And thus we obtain 27.39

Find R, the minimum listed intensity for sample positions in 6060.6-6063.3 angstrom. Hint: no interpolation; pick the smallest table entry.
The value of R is 24.97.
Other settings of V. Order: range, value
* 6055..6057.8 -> 25.9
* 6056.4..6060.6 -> 26.7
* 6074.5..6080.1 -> 26.3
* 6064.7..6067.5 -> 25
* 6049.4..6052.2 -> 25.5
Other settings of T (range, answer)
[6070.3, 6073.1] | 25.3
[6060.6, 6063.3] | 25.1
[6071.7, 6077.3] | 26.5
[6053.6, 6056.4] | 25.9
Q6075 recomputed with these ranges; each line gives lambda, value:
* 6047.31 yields 27.72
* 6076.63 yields 28.37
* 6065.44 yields 22.69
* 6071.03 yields 25.88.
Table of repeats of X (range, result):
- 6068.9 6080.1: 28.37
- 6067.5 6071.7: 26.1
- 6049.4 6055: 26.94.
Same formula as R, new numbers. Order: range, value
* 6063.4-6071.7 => 22.69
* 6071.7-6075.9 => 24.85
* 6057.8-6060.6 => 26.56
